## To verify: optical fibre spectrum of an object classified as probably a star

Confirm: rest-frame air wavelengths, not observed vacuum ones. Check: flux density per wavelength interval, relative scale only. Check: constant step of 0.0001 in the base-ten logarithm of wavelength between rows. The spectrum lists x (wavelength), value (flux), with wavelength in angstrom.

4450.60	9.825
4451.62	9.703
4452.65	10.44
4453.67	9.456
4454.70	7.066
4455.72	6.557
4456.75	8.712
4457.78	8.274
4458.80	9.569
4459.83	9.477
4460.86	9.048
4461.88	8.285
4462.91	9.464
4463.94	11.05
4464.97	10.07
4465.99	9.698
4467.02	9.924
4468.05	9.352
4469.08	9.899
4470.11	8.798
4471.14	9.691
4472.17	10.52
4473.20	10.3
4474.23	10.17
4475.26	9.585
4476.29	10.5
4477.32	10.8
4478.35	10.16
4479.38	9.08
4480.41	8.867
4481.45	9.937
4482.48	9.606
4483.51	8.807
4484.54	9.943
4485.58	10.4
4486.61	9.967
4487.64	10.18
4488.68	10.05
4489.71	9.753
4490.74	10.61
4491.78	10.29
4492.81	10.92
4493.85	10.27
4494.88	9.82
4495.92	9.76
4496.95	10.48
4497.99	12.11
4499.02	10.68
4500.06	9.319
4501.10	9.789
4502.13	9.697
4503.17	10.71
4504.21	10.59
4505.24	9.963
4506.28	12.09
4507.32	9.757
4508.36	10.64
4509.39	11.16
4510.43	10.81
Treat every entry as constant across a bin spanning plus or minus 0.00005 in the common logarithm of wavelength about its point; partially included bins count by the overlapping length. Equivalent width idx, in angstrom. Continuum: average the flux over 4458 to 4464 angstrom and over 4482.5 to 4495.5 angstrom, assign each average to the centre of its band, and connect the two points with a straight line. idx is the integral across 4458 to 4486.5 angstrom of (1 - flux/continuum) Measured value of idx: -0.4 angstrom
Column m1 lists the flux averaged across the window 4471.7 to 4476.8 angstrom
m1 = 10.2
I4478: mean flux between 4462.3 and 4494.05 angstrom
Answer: 9.95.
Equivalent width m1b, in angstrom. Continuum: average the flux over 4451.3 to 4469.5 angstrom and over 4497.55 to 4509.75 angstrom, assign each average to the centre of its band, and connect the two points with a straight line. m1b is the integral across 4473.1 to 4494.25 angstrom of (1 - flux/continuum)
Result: -0.2 angstrom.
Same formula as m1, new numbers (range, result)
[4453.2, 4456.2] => 7.68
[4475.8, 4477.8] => 10.7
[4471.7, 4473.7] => 10.4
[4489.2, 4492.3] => 10.2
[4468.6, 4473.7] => 9.84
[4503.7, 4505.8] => 10.3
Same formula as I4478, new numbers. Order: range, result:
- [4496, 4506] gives 10.4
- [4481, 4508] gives 10.2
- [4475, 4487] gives 9.81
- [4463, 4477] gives 9.96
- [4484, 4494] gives 10.2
